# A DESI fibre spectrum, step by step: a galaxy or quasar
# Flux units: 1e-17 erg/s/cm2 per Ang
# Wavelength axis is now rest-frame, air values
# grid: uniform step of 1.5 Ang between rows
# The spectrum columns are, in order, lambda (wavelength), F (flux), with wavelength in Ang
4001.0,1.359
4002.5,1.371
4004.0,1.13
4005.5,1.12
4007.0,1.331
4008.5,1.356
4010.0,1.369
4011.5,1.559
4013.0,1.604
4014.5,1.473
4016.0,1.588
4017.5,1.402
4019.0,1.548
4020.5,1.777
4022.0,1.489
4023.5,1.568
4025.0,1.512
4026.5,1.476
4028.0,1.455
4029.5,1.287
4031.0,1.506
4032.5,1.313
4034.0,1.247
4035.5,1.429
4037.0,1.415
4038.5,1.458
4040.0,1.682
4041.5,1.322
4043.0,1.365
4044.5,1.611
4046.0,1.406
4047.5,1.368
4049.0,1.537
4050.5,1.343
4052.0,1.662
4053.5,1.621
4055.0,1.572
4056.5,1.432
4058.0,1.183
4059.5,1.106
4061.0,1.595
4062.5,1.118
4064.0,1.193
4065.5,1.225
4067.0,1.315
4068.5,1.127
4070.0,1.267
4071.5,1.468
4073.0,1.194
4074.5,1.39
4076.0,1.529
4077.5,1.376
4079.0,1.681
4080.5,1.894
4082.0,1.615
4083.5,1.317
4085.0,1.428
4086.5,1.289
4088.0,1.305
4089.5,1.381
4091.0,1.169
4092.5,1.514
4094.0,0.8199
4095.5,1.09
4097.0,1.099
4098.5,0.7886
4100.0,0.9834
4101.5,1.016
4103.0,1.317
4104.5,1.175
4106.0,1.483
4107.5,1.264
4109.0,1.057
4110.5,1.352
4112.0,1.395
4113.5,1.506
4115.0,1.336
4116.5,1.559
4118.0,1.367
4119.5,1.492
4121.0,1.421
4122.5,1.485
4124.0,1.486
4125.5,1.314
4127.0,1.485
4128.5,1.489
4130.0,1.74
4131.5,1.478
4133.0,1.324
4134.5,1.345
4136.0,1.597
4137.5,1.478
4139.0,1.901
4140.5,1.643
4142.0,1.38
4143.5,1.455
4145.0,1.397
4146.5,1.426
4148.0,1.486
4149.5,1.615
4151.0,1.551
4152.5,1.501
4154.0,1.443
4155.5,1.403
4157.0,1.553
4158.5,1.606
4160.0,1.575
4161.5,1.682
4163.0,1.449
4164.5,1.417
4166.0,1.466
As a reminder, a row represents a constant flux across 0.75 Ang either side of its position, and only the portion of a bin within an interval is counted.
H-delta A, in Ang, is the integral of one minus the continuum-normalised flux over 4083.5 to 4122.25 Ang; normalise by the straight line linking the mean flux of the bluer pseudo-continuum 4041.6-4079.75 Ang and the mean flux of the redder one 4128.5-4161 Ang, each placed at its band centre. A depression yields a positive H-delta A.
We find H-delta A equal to 4.9 Ang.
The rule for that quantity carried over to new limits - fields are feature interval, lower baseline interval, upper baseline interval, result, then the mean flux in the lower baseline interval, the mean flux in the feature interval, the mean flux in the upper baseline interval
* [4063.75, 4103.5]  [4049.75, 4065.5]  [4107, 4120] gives 2.40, 1.38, 1.29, 1.37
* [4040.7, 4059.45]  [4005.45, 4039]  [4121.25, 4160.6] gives 0.33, 1.45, 1.44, 1.5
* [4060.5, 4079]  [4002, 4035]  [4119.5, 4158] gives 1.67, 1.43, 1.33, 1.5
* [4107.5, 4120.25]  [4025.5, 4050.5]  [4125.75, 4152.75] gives 0.99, 1.43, 1.38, 1.51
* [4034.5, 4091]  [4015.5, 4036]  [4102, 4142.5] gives 1.95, 1.47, 1.41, 1.44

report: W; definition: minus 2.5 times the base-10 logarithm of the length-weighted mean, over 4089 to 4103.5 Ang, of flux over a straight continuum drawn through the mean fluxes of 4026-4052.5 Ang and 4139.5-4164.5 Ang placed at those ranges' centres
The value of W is 0.308 mag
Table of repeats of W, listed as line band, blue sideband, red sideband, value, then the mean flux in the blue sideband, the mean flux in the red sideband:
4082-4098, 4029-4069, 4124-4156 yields 0.15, 1.39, 1.5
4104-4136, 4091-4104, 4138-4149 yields -0.09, 1.09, 1.53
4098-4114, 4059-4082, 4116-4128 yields 0.18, 1.38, 1.45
